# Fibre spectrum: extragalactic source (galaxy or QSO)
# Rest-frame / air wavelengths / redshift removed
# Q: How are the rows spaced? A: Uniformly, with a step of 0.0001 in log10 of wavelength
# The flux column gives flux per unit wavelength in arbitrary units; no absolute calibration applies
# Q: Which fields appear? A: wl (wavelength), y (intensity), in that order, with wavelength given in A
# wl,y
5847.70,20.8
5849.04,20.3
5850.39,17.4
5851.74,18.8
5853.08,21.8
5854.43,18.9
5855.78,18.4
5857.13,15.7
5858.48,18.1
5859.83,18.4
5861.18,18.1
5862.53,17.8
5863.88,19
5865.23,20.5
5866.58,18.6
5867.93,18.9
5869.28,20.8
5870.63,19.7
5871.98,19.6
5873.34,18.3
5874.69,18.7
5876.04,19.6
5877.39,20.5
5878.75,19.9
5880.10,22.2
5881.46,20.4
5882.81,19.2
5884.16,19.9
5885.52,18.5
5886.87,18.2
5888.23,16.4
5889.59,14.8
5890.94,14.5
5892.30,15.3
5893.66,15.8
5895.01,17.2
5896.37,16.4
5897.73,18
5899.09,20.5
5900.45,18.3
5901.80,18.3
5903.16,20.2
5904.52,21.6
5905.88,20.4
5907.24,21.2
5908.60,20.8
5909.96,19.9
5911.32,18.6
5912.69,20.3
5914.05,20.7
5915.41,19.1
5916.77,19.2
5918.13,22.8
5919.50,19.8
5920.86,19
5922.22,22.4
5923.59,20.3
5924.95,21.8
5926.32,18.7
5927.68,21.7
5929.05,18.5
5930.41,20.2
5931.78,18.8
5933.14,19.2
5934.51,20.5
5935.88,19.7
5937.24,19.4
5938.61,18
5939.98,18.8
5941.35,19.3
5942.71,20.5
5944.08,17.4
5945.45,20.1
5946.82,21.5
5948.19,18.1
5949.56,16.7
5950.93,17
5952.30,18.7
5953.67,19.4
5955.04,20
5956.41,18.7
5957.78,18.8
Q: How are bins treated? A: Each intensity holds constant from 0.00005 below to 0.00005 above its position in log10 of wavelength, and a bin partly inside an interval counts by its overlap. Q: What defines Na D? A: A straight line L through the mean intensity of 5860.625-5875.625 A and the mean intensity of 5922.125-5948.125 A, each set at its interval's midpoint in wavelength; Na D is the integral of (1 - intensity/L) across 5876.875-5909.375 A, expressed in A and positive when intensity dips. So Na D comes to 1.11 A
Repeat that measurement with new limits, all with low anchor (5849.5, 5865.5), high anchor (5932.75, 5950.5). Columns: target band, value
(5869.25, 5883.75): -0.9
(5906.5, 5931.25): -1.7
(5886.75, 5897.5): 1.6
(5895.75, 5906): -0.2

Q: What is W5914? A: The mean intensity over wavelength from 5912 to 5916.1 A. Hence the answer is 20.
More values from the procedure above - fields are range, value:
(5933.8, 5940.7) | 19.3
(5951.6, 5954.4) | 19.1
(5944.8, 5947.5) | 20.8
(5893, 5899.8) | 17.6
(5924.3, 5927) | 20.2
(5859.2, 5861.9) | 18.2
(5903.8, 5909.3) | 21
